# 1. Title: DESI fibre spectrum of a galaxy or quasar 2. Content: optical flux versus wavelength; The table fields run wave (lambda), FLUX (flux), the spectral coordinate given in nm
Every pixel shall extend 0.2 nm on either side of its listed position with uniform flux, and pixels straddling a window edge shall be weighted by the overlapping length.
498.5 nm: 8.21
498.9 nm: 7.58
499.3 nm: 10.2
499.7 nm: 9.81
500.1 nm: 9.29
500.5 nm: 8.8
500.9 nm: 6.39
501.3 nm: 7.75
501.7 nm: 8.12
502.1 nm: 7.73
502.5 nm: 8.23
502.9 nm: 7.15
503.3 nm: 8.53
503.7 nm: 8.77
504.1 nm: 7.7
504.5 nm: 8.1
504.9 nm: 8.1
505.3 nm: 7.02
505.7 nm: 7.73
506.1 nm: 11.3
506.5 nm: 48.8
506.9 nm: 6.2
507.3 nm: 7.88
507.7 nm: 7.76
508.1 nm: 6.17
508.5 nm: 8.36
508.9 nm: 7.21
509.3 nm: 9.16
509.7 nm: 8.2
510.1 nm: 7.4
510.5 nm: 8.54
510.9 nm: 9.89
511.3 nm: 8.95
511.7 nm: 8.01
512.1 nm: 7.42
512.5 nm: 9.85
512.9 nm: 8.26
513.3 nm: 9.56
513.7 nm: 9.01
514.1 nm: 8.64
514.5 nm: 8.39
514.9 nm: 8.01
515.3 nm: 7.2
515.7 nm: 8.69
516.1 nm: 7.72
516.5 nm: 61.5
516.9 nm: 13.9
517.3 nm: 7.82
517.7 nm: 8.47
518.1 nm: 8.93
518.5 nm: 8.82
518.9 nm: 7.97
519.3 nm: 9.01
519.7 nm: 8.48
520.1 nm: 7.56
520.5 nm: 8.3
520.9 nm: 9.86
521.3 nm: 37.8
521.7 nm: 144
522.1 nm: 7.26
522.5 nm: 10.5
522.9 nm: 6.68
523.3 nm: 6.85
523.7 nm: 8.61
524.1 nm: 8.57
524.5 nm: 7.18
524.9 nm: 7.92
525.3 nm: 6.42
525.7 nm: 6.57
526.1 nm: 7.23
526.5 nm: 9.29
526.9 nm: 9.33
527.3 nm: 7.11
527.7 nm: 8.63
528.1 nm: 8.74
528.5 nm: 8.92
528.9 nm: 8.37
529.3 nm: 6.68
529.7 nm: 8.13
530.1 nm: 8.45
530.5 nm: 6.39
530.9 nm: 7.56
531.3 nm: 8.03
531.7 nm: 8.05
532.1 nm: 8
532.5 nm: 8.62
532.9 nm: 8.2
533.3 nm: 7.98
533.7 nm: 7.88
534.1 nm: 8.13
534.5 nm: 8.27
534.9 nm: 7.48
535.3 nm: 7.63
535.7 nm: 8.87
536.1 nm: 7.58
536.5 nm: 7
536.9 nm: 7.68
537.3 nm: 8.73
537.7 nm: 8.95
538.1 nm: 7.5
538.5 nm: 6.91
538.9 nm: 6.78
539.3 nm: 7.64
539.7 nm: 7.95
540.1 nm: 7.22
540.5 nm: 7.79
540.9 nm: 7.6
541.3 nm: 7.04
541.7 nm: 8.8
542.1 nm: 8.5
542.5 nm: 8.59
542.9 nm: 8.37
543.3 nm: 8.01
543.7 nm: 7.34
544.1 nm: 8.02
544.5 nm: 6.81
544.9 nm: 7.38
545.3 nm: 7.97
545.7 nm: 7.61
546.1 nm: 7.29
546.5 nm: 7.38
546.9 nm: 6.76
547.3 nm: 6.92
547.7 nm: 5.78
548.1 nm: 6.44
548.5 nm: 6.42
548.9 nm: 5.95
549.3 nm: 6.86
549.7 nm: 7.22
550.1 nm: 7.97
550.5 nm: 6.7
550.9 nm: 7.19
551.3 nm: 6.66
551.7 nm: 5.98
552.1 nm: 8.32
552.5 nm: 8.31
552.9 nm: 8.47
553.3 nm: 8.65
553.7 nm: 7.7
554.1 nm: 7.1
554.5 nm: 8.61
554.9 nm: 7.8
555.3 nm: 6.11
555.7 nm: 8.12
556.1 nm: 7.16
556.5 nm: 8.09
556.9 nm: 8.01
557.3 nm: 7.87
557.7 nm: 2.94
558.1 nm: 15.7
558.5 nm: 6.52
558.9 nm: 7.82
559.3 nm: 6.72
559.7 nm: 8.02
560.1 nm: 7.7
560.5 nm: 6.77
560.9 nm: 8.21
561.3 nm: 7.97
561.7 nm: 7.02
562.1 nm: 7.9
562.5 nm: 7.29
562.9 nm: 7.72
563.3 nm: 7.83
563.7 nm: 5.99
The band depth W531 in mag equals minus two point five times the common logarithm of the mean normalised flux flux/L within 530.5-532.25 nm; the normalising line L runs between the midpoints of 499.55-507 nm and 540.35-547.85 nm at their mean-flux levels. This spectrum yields 0.096 mag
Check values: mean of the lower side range 10.3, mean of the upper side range 7.59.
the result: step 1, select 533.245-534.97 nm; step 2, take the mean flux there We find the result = 7.98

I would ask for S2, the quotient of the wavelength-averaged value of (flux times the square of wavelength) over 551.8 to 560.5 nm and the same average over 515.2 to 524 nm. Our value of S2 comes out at 0.5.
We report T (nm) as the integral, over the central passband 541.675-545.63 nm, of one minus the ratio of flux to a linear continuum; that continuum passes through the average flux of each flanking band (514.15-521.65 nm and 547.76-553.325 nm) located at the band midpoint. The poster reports 0.46 nm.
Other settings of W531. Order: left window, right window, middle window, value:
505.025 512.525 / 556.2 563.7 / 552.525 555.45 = 0.03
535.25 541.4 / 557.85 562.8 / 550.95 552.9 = 0.07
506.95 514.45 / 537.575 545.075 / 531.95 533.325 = -0.05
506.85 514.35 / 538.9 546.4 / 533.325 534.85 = -0.02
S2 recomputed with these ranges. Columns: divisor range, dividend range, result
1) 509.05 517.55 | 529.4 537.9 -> 0.77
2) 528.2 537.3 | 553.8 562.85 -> 1.07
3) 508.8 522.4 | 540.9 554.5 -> 0.55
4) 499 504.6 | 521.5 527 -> 2.32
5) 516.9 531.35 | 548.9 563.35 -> 0.68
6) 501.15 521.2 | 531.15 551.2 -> 0.82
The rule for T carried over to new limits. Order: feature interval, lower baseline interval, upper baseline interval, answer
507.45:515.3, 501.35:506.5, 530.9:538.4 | 0.85 nm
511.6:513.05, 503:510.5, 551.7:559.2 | 0.22 nm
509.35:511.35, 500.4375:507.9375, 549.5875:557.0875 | 0.24 nm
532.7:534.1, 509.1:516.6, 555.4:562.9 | 0.20 nm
